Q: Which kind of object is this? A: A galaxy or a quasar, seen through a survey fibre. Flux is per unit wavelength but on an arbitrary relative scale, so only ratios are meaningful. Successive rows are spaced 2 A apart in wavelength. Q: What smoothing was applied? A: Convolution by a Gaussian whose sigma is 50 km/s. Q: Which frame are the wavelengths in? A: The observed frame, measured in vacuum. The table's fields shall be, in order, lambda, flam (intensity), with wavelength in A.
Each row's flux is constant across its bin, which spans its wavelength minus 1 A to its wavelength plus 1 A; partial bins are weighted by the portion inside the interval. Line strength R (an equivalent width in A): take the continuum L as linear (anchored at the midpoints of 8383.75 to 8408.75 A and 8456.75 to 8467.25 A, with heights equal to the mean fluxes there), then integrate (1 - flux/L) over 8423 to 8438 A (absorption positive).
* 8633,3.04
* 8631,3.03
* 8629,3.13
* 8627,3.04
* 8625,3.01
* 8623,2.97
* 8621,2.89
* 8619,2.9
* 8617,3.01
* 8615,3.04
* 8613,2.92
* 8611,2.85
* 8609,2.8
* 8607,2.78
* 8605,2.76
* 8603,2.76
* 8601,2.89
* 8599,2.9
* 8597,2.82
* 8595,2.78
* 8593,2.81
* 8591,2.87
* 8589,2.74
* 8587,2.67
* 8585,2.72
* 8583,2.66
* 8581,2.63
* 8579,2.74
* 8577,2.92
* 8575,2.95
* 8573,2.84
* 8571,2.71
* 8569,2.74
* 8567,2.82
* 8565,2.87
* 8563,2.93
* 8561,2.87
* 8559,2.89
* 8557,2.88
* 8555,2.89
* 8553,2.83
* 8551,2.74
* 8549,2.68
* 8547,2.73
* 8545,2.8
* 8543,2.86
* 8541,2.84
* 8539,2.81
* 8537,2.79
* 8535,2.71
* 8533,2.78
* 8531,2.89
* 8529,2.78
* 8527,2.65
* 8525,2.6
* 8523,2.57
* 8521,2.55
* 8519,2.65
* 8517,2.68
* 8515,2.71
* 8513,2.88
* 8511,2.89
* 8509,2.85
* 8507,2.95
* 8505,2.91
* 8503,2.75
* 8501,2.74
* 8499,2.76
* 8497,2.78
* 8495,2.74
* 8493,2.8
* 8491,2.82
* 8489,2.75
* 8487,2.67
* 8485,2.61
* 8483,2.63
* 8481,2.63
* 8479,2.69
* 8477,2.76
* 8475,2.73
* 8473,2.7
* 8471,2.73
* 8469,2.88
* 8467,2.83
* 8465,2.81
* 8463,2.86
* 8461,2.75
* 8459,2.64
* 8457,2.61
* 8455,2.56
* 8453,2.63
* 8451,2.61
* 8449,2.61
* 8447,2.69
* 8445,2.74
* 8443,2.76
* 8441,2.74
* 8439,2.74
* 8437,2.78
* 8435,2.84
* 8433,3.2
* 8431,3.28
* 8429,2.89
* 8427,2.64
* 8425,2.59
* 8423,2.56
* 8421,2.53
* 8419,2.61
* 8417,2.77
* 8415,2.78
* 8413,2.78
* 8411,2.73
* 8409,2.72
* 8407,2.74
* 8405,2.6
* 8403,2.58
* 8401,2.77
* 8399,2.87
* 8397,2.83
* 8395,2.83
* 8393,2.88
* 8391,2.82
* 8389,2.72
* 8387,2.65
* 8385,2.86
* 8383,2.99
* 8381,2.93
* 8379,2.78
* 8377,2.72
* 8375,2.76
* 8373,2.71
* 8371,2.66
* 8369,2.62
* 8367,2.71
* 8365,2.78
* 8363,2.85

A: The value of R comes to -0.6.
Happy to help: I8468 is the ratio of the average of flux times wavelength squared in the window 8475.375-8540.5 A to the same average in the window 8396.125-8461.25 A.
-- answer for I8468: 1.0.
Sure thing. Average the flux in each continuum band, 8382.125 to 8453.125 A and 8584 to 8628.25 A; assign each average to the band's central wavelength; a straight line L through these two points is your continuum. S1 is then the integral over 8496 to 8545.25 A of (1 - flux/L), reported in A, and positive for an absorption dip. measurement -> 0.87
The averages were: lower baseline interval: 2.76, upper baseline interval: 2.86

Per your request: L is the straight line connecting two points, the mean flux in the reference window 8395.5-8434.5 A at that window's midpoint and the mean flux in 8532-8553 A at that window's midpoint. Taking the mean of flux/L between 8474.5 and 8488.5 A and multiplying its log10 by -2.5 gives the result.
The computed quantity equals 0.04 mag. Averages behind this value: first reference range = 2.76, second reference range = 2.78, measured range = 2.68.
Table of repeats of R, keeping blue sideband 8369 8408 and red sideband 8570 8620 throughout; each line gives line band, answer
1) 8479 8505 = 0.6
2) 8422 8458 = 0.4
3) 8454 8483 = 0.7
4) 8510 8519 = 0.1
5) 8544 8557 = 0.1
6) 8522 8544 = 0.4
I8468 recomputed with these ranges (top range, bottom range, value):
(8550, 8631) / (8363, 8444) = 1.08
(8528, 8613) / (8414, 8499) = 1.05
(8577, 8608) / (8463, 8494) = 1.04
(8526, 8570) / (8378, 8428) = 1.06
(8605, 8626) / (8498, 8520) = 1.07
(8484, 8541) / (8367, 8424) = 1.03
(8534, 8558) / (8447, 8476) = 1.05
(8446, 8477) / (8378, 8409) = 0.99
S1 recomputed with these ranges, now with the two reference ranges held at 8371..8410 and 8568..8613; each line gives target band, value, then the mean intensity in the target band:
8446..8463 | 0.79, 2.65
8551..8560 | -0.22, 2.86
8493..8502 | 0.07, 2.76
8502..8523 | 0.09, 2.77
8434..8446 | 0.05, 2.77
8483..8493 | 0.25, 2.71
